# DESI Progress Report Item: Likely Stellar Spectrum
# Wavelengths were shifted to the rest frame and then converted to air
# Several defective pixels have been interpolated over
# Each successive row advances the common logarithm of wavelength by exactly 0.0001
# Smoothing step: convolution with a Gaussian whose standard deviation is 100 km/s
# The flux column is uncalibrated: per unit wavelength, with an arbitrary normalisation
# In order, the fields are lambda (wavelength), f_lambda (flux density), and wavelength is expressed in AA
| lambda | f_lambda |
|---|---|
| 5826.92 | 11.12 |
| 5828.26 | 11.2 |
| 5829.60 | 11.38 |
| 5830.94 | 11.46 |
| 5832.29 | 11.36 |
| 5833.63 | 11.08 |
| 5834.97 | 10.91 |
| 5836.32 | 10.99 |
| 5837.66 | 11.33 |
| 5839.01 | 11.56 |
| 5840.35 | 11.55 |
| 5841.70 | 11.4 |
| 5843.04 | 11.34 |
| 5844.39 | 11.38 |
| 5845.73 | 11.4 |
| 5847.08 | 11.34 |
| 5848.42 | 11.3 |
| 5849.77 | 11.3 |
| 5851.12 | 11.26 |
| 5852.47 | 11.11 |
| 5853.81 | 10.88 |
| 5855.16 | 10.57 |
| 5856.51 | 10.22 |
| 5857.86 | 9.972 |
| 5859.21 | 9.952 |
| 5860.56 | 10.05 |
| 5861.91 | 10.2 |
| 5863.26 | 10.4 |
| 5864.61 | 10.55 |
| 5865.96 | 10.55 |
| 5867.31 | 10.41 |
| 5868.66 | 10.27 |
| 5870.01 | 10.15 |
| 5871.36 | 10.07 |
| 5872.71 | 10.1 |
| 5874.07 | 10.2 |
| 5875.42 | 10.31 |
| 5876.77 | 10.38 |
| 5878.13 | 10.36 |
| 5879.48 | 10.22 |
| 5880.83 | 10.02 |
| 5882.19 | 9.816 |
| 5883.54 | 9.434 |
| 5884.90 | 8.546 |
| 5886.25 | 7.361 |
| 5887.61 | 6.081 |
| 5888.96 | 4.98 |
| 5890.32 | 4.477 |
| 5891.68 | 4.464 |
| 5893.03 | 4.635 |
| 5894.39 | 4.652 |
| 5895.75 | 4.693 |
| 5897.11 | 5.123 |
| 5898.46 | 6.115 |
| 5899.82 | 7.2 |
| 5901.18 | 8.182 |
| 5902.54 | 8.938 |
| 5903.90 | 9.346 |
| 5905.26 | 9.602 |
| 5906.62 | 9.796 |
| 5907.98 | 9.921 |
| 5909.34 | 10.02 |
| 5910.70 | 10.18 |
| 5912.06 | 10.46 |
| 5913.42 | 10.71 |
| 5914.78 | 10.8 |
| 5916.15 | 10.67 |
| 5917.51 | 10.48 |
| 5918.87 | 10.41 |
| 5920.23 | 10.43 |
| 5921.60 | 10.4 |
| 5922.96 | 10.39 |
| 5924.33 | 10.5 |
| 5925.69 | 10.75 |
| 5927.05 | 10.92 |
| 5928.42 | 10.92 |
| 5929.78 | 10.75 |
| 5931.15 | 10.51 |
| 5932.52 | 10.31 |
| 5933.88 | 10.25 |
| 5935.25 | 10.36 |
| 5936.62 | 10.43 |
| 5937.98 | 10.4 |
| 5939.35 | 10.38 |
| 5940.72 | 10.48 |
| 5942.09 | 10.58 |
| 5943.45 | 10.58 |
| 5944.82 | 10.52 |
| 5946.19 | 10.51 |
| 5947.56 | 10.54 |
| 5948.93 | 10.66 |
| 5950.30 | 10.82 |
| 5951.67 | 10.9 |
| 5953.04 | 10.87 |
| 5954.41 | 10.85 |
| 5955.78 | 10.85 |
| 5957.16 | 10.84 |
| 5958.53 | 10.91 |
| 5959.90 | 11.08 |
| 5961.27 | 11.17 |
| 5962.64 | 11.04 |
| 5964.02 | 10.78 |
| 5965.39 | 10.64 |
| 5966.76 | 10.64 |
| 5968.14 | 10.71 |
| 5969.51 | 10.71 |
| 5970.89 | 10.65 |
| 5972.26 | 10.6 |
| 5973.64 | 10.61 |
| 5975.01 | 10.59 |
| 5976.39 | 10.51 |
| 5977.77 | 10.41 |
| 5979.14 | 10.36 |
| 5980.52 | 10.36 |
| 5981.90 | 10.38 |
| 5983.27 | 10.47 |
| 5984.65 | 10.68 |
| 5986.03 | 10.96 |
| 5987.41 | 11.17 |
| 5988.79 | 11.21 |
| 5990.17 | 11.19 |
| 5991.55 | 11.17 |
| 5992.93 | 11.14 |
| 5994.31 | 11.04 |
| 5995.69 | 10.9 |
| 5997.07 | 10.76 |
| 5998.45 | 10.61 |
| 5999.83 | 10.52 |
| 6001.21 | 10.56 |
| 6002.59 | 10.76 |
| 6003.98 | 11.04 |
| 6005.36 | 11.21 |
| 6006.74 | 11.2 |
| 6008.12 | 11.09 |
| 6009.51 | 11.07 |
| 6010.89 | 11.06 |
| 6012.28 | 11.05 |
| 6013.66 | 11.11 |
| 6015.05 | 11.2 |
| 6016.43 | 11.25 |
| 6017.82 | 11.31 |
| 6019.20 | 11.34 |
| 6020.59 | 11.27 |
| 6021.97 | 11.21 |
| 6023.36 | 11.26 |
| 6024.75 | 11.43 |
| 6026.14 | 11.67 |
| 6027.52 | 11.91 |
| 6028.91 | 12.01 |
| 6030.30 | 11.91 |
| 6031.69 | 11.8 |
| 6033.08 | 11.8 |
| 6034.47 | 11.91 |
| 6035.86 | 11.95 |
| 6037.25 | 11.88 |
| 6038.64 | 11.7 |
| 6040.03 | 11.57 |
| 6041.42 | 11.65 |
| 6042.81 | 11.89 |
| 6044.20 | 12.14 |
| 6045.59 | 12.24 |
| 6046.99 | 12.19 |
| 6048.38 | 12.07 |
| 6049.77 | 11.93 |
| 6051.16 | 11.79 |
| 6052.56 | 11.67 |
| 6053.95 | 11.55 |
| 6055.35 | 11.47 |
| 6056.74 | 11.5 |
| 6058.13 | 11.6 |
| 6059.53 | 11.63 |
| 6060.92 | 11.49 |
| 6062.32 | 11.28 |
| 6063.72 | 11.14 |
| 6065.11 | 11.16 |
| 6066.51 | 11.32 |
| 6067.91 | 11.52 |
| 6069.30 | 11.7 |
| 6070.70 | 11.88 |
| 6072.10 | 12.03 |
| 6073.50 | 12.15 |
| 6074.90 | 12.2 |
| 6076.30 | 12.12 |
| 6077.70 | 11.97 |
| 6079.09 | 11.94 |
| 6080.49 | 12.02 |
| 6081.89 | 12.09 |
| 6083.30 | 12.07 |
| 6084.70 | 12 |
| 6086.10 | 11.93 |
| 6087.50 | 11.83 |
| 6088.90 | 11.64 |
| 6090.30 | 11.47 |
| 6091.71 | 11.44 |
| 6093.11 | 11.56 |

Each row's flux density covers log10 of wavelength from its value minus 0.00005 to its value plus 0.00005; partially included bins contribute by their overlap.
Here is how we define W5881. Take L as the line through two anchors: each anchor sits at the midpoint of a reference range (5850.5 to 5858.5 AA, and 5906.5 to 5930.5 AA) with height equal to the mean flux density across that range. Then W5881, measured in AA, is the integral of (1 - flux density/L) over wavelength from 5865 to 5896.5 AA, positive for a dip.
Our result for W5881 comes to 6.64 AA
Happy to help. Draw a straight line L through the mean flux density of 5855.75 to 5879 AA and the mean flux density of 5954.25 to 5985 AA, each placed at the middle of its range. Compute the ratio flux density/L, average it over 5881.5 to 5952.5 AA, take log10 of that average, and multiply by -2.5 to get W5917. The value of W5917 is 0.14 mag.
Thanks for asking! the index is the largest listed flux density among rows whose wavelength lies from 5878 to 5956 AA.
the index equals 10.92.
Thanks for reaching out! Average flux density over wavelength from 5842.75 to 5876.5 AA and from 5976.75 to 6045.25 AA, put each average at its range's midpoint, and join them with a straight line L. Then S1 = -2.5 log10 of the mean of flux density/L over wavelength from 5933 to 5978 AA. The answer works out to 0.03 mag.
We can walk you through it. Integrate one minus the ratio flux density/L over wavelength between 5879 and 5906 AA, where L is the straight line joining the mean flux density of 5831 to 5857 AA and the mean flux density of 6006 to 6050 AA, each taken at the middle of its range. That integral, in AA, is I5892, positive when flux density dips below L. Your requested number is 9.8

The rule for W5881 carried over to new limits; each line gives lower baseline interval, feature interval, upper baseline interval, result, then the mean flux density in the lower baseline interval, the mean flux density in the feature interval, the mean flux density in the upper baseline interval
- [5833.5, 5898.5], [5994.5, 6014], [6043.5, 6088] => 0.30 AA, 9.51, 10.9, 11.8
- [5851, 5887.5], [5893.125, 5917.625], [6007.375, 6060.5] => 4.29 AA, 10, 8.58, 11.6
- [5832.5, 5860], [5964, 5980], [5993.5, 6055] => 1.04 AA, 11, 10.6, 11.4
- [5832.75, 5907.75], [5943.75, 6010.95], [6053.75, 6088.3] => -0.86 AA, 9.43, 10.8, 11.7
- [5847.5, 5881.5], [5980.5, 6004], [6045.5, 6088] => 0.94 AA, 10.4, 10.8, 11.8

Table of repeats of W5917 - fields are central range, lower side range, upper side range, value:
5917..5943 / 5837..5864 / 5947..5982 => 0.03 mag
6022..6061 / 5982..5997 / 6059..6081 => -0.03 mag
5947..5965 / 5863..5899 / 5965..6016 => -0.09 mag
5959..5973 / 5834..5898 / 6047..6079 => -0.02 mag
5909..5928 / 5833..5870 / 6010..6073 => 0.06 mag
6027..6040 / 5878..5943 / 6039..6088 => -0.06 mag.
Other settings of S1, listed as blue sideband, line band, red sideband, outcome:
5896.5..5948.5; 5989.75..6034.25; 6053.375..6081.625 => -0.018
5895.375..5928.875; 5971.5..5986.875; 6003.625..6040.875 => 0.015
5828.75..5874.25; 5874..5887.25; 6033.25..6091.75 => 0.149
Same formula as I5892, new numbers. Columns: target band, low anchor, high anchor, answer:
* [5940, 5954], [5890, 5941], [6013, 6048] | -1.1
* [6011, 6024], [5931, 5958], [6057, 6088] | 0.1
